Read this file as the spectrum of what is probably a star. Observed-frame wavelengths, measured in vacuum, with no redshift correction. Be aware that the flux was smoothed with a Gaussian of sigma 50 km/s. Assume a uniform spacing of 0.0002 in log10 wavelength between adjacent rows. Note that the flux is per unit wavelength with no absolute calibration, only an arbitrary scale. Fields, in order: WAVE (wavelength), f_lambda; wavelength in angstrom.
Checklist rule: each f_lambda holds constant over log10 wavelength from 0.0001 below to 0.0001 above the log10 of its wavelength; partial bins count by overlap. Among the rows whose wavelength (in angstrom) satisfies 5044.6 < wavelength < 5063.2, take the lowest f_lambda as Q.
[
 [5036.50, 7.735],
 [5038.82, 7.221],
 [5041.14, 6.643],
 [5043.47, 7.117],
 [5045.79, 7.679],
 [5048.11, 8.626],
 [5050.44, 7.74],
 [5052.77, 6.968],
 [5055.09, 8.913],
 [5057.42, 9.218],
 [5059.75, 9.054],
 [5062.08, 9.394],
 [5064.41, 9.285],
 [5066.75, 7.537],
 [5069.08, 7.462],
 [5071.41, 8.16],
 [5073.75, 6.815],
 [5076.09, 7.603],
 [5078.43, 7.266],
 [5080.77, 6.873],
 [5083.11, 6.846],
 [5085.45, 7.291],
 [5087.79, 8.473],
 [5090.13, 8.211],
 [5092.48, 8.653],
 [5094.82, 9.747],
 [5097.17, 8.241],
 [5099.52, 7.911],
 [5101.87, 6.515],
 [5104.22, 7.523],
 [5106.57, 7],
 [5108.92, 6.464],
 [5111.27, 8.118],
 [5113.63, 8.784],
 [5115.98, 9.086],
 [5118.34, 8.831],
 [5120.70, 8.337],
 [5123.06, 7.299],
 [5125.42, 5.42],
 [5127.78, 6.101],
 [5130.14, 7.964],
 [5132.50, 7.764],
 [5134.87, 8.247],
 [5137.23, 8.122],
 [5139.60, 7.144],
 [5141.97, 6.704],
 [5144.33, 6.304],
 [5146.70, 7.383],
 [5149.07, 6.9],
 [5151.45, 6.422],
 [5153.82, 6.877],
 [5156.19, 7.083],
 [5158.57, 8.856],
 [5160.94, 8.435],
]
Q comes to 6.968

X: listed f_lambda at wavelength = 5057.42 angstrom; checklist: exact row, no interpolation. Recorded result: 9.218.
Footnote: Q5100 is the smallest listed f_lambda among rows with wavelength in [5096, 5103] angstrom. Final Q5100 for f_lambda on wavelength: 6.515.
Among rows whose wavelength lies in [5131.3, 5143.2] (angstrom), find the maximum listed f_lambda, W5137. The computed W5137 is 8.247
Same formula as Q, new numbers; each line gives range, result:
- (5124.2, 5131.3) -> 5.42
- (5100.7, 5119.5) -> 6.464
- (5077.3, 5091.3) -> 6.846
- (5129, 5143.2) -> 6.704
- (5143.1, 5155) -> 6.304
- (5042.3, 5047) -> 7.117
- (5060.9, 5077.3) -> 6.815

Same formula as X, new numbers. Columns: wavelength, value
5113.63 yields 8.784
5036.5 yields 7.735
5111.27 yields 8.118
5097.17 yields 8.241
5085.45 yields 7.291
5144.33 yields 6.304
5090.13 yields 8.211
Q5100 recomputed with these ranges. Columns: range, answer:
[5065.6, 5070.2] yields 7.462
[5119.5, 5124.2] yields 7.299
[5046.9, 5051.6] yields 7.74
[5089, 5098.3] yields 8.211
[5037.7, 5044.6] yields 6.643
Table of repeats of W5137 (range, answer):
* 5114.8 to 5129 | 9.086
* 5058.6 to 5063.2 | 9.394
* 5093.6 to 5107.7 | 9.747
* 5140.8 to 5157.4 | 7.383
